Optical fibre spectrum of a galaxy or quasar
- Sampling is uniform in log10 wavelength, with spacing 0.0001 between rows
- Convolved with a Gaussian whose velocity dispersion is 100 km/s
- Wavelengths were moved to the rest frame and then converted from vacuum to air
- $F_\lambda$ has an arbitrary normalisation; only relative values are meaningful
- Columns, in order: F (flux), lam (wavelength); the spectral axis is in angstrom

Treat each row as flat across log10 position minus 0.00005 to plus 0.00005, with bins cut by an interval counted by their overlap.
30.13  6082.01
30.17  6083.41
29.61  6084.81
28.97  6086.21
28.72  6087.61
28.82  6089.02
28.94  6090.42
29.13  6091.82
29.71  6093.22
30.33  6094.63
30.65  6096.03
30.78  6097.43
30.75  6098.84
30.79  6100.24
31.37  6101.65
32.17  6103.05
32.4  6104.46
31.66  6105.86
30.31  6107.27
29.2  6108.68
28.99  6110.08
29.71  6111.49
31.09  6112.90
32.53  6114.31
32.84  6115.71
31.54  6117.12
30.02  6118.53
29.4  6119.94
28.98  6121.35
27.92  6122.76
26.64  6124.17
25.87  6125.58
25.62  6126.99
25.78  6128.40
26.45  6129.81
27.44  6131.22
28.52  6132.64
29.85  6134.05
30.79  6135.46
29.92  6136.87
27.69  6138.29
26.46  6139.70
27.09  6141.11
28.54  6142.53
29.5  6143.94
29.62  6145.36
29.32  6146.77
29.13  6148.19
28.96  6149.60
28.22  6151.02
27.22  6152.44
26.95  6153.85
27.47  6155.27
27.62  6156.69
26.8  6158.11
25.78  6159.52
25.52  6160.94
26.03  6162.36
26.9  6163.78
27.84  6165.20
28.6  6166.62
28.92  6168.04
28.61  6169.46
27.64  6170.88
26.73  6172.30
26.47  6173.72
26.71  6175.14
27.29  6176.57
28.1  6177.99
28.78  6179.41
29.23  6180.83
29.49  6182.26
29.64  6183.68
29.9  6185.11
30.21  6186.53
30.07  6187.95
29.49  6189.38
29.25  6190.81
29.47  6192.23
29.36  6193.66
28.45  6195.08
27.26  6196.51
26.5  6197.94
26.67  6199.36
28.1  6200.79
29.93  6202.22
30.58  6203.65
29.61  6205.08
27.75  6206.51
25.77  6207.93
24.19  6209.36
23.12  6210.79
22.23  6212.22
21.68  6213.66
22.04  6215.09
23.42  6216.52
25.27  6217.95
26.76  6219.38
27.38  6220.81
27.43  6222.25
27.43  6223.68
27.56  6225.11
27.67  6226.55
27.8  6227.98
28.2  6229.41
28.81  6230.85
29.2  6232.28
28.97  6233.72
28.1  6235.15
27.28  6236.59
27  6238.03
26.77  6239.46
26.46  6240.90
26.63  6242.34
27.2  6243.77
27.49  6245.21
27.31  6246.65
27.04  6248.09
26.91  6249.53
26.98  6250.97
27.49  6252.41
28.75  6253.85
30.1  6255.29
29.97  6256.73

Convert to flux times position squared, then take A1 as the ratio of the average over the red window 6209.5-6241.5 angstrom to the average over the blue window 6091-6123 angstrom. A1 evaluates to 0.9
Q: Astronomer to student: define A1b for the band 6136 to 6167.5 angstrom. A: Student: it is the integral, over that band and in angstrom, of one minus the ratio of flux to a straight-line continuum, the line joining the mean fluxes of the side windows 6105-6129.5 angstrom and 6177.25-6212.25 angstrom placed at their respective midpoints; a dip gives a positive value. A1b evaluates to 1.11 angstrom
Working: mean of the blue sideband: 29.3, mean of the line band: 27.8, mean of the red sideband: 28.2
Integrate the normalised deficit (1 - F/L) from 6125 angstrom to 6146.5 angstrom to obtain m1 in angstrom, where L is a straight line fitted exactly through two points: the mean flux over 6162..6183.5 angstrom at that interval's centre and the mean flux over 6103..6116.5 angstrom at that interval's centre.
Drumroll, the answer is 1.3 angstrom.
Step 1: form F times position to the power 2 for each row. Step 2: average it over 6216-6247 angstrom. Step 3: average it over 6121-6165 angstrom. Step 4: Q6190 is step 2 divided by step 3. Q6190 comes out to 1.0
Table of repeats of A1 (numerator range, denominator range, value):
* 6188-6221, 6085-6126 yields 0.92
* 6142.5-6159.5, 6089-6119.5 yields 0.93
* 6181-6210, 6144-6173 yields 1.04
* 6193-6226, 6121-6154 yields 0.97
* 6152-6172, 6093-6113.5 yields 0.91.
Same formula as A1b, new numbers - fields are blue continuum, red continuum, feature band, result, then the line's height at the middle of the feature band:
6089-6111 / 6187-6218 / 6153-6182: 0.67 angstrom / 28.1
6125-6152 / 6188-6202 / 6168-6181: 0.27 angstrom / 28.3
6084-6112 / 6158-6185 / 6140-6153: -0.01 angstrom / 28.5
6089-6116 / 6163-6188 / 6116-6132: 1.09 angstrom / 30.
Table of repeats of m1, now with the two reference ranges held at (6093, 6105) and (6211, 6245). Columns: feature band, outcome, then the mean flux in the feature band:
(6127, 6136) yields 0.6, 27.9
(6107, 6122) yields 0.0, 30.4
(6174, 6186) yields -0.2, 28.6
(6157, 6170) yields 0.7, 27.2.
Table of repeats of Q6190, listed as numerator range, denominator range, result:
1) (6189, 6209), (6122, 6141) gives 1.05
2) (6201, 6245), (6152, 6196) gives 0.97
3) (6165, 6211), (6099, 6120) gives 0.93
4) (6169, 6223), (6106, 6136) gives 0.97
